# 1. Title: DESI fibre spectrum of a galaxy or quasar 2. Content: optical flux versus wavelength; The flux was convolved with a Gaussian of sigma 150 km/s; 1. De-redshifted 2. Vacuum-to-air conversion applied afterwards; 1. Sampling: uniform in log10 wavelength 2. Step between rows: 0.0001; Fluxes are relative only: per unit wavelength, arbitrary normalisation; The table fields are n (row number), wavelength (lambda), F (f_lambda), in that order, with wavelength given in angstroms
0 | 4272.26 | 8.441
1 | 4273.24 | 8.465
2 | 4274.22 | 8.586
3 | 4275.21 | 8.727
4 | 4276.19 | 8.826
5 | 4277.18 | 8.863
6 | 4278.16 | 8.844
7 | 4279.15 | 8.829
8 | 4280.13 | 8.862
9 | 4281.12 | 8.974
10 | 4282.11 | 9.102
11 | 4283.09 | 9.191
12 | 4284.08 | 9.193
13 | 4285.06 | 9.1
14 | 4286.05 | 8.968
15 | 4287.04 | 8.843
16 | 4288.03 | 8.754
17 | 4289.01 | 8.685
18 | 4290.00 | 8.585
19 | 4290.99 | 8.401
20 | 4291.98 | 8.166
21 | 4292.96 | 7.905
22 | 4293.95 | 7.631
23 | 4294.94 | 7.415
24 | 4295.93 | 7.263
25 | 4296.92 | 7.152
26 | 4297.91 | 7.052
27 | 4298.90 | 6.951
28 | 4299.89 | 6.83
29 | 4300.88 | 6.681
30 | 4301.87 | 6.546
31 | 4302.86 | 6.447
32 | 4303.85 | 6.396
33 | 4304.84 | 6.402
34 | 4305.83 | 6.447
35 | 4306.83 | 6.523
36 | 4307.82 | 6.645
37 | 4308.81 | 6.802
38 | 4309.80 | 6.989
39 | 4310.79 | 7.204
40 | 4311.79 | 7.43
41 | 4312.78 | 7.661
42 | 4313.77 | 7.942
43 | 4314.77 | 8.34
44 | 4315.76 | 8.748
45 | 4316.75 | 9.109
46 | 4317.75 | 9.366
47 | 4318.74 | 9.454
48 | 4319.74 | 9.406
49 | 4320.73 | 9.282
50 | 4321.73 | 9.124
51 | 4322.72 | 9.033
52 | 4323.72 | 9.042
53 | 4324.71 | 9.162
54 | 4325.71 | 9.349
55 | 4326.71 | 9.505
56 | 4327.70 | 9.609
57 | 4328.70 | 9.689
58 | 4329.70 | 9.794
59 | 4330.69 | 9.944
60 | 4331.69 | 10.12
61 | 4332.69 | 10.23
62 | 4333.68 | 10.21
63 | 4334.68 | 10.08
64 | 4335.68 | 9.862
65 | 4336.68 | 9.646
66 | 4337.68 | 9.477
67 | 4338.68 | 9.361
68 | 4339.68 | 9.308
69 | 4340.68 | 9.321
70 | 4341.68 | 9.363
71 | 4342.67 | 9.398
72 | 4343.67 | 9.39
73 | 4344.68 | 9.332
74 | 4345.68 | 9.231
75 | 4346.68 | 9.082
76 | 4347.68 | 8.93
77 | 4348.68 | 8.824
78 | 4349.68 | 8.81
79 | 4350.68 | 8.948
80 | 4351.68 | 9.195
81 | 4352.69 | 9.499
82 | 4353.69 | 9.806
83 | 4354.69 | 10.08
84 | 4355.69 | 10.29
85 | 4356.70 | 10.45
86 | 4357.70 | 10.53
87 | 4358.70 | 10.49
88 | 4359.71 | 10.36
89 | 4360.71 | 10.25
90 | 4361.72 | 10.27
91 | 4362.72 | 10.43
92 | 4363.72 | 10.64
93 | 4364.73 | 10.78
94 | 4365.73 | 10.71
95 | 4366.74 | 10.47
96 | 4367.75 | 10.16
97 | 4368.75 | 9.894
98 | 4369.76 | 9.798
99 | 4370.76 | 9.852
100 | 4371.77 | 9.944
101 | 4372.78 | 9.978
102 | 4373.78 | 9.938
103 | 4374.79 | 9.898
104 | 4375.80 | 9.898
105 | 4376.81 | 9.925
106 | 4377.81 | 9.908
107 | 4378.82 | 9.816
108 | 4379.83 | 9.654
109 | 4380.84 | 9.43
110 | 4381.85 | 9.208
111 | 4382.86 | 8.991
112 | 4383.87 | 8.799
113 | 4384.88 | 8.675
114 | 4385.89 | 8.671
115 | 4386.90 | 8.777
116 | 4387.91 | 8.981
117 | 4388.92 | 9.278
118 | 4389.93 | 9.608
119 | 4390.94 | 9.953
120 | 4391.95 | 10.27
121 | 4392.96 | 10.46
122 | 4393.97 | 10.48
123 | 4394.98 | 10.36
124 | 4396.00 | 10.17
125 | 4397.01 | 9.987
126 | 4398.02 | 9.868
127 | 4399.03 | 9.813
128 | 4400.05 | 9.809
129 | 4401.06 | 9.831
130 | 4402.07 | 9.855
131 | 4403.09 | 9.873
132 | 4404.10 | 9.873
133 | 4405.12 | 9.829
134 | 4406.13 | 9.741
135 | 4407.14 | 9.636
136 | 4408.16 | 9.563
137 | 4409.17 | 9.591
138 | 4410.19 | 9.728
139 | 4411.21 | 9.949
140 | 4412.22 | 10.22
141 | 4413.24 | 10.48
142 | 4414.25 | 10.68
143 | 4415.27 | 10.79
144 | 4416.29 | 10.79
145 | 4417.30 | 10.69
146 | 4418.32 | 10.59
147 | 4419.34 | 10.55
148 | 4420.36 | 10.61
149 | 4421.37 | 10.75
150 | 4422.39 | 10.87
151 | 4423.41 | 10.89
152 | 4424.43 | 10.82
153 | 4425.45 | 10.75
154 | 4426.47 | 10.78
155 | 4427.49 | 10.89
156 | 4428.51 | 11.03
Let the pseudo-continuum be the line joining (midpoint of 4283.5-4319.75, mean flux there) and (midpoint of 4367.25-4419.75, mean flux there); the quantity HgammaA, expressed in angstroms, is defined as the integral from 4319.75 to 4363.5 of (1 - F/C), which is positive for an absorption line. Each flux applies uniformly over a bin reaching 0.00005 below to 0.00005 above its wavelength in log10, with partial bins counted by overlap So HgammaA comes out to -4.9 angstroms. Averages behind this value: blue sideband 7.75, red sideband 9.86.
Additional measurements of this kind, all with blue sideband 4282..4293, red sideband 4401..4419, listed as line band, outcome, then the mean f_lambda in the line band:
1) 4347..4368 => -1.0 angstroms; 9.99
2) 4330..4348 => -0.5 angstroms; 9.58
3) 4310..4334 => 0.2 angstroms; 9.08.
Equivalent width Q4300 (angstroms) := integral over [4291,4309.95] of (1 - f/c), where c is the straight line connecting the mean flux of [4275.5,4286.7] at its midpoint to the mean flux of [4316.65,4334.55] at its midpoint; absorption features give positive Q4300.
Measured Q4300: 4.6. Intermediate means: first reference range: 8.97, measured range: 7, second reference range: 9.54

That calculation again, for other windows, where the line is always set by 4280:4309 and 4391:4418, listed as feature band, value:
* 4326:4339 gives -1.9 angstroms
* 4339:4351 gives -0.5 angstroms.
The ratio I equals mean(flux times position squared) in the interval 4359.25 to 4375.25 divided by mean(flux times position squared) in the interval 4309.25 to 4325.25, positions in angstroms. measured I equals 1.2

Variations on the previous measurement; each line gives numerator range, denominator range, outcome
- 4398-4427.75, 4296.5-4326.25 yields 1.38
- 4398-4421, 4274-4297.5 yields 1.26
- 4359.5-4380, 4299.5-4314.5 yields 1.51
